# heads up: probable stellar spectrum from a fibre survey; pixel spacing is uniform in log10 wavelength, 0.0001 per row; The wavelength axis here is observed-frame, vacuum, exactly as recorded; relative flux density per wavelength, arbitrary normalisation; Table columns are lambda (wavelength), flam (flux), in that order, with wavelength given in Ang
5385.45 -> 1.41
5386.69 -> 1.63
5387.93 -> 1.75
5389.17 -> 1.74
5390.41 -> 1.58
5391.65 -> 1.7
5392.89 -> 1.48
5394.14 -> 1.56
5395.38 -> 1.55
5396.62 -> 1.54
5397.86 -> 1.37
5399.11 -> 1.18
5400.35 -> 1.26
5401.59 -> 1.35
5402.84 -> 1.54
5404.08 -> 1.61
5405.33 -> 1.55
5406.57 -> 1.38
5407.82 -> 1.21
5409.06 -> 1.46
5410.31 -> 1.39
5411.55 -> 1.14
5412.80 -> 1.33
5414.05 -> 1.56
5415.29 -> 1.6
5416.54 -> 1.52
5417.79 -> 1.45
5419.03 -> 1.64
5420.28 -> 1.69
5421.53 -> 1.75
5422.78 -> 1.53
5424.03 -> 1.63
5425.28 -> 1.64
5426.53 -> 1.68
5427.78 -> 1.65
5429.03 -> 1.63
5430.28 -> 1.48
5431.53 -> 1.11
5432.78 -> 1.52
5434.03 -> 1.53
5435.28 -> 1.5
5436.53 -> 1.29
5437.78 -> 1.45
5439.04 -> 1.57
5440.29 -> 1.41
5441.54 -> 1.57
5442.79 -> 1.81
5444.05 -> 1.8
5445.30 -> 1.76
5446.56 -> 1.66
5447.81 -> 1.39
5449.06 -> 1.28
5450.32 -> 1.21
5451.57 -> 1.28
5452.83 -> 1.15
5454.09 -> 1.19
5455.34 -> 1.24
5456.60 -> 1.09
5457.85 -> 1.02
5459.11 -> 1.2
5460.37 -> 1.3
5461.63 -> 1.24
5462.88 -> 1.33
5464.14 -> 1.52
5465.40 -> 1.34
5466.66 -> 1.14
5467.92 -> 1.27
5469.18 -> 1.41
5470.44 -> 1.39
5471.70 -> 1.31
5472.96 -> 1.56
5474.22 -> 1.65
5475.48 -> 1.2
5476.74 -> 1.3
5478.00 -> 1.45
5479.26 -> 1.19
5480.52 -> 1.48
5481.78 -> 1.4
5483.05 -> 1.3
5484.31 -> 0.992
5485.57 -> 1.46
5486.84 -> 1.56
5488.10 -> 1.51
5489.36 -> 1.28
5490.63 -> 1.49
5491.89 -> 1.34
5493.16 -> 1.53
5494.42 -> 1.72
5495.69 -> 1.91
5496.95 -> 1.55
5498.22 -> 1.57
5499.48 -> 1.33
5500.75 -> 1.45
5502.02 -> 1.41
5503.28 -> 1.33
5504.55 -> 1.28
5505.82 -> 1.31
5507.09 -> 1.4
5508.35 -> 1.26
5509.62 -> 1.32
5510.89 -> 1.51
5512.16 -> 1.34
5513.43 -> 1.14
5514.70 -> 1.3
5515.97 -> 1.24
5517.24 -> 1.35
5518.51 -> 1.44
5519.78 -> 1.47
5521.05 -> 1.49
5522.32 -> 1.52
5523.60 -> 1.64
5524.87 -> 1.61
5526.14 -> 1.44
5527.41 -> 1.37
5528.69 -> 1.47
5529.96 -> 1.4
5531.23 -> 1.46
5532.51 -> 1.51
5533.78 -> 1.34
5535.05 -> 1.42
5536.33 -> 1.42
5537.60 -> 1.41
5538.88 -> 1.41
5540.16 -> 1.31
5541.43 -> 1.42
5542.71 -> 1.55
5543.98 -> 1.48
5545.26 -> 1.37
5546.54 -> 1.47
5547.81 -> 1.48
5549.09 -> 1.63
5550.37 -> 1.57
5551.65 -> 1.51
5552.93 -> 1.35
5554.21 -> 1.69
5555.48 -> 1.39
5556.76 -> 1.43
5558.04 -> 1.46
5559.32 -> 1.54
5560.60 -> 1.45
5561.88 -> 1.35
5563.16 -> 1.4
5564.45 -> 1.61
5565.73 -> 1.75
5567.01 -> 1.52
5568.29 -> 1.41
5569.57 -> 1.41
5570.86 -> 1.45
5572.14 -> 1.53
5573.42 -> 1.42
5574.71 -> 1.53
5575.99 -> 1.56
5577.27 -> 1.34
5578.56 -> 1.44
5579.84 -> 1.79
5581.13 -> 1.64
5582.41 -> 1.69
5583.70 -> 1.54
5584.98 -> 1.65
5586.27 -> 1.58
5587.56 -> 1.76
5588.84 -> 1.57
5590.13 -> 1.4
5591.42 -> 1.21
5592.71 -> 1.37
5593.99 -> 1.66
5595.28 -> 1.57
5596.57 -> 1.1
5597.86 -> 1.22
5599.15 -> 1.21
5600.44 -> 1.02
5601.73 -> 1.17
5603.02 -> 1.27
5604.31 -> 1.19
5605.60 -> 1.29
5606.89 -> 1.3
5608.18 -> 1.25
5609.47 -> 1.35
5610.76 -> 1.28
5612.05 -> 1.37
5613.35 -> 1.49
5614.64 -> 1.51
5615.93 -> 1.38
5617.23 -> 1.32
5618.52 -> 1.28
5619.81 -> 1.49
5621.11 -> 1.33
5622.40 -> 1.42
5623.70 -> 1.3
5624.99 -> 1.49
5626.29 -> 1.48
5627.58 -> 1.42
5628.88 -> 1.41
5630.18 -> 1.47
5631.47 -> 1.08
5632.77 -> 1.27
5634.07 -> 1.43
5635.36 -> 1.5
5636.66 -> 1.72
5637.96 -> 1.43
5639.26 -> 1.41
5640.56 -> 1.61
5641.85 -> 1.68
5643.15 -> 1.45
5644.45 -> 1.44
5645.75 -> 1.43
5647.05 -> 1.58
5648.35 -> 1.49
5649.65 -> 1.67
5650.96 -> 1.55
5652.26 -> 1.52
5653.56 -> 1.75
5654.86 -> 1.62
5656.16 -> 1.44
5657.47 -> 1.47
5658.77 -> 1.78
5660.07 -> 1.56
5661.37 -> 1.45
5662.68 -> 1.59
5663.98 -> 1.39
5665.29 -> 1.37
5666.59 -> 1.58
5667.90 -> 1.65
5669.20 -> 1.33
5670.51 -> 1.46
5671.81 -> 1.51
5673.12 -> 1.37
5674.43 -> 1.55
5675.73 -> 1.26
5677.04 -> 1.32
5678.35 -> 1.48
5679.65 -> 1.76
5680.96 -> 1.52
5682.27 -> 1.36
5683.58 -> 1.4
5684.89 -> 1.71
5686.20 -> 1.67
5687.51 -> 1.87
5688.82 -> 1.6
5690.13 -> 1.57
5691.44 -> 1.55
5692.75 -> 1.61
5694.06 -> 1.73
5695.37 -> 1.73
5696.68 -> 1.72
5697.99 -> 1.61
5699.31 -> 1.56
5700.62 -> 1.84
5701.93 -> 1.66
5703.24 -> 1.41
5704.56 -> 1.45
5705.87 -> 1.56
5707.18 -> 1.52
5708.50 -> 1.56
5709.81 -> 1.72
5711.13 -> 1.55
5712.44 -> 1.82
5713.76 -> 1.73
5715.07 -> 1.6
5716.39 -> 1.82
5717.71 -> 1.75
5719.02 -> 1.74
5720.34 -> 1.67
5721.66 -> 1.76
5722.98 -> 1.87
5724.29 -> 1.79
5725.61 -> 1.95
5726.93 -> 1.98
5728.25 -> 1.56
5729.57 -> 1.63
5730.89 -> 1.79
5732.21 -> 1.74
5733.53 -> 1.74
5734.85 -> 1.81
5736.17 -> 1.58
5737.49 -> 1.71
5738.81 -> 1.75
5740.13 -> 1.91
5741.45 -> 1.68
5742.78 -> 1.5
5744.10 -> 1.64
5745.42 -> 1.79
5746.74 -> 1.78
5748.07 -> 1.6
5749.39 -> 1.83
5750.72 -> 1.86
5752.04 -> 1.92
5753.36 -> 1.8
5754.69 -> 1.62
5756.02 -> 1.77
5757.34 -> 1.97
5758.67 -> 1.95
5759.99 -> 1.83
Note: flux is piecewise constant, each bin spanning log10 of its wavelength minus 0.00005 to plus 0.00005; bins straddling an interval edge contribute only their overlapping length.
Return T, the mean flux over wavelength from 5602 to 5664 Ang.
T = 1.45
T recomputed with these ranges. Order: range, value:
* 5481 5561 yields 1.44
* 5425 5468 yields 1.41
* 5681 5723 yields 1.64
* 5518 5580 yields 1.48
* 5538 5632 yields 1.43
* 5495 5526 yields 1.42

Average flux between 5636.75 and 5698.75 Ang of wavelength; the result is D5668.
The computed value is 1.55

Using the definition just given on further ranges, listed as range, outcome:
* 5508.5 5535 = 1.42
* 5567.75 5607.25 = 1.43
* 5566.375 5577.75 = 1.47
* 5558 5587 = 1.53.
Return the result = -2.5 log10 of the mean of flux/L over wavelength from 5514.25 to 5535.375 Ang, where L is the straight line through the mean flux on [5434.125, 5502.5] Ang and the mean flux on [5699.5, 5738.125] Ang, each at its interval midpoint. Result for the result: 0.02 mag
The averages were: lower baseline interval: 1.4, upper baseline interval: 1.7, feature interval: 1.44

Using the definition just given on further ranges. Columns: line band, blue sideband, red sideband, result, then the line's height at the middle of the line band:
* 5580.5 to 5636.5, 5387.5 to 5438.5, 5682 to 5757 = 0.17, 1.62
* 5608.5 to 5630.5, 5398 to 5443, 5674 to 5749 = 0.15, 1.6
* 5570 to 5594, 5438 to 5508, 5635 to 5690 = -0.04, 1.47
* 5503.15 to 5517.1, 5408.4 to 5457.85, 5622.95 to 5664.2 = 0.13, 1.48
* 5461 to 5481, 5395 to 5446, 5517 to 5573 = 0.10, 1.49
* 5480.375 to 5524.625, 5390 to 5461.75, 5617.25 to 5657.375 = 0.03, 1.46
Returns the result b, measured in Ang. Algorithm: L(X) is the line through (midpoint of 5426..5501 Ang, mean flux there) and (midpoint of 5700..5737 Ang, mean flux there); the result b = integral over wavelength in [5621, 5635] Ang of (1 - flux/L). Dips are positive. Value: 1.9 Ang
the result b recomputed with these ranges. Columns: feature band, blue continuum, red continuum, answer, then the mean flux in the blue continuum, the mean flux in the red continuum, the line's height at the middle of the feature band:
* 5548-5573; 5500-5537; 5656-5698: -0.99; 1.4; 1.54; 1.44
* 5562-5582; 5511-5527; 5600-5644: -1.70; 1.42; 1.38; 1.4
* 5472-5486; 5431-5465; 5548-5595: 0.59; 1.39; 1.52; 1.42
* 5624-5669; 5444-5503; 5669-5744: 2.07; 1.38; 1.64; 1.57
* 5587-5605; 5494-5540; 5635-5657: 1.98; 1.43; 1.55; 1.5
